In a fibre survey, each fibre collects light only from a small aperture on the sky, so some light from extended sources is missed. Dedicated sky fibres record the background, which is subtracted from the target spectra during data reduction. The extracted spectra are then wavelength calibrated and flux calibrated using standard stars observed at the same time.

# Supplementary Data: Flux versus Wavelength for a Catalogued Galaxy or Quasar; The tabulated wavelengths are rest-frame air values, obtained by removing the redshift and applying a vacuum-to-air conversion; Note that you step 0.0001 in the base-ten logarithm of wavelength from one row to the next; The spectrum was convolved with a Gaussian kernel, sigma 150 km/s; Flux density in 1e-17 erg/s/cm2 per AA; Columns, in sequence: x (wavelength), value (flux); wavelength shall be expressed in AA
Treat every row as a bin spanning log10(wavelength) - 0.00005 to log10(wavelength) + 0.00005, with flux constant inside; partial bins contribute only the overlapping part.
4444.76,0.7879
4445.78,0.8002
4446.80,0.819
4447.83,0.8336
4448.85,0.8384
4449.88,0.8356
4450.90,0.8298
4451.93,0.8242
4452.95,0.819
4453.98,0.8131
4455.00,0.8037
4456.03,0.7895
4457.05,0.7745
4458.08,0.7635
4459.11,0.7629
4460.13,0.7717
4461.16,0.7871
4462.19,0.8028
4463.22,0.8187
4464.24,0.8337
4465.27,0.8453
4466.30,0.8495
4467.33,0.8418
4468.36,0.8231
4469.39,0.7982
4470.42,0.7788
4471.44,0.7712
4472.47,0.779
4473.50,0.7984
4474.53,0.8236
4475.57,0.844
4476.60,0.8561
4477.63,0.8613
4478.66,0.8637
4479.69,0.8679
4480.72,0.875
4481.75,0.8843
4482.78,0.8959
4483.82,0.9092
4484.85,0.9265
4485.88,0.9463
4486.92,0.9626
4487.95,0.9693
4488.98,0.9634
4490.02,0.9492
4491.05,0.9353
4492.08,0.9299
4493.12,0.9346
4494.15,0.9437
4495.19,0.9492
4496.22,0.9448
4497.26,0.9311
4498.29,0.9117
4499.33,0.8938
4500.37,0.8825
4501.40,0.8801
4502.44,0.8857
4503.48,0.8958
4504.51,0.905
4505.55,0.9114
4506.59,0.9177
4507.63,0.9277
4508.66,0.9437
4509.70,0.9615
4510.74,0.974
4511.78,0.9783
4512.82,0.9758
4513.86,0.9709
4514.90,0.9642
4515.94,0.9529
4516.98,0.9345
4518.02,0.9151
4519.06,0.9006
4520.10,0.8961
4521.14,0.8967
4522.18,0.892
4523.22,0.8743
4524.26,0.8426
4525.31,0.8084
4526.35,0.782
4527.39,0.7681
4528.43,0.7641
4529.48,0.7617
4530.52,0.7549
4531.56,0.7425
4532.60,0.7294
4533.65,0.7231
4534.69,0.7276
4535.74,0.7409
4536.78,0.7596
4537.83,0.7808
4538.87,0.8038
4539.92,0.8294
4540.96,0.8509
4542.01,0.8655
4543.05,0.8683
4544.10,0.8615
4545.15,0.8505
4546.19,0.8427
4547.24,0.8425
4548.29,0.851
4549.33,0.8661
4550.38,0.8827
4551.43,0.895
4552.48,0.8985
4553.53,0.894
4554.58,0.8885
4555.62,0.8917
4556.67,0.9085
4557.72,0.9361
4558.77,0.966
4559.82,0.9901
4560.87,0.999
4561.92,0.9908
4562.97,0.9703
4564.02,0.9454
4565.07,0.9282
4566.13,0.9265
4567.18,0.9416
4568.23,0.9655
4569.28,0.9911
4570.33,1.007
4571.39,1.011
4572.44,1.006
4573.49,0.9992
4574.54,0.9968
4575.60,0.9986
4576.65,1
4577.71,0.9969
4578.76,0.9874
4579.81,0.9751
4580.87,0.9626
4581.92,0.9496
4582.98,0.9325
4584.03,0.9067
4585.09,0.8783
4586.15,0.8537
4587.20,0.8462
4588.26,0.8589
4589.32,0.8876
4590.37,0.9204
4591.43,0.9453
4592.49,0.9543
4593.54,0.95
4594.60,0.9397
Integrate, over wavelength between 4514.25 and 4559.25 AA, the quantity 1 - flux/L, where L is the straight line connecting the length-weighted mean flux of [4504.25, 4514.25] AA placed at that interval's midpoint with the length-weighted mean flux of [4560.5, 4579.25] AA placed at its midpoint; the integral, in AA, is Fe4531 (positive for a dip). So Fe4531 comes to 5.4 AA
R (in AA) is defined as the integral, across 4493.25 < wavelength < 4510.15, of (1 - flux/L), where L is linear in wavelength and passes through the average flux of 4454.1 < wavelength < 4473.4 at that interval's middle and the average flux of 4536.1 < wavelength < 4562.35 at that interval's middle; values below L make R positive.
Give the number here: -1.7 AA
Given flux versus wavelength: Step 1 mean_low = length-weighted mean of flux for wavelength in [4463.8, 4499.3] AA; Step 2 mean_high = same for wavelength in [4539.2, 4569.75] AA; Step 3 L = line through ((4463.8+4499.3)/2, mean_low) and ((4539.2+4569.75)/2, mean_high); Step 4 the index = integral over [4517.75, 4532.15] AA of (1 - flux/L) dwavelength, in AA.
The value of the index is 1.1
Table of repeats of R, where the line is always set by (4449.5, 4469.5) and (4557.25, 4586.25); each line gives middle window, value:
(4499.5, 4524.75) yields -1.1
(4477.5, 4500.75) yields -1.9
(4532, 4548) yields 2.0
